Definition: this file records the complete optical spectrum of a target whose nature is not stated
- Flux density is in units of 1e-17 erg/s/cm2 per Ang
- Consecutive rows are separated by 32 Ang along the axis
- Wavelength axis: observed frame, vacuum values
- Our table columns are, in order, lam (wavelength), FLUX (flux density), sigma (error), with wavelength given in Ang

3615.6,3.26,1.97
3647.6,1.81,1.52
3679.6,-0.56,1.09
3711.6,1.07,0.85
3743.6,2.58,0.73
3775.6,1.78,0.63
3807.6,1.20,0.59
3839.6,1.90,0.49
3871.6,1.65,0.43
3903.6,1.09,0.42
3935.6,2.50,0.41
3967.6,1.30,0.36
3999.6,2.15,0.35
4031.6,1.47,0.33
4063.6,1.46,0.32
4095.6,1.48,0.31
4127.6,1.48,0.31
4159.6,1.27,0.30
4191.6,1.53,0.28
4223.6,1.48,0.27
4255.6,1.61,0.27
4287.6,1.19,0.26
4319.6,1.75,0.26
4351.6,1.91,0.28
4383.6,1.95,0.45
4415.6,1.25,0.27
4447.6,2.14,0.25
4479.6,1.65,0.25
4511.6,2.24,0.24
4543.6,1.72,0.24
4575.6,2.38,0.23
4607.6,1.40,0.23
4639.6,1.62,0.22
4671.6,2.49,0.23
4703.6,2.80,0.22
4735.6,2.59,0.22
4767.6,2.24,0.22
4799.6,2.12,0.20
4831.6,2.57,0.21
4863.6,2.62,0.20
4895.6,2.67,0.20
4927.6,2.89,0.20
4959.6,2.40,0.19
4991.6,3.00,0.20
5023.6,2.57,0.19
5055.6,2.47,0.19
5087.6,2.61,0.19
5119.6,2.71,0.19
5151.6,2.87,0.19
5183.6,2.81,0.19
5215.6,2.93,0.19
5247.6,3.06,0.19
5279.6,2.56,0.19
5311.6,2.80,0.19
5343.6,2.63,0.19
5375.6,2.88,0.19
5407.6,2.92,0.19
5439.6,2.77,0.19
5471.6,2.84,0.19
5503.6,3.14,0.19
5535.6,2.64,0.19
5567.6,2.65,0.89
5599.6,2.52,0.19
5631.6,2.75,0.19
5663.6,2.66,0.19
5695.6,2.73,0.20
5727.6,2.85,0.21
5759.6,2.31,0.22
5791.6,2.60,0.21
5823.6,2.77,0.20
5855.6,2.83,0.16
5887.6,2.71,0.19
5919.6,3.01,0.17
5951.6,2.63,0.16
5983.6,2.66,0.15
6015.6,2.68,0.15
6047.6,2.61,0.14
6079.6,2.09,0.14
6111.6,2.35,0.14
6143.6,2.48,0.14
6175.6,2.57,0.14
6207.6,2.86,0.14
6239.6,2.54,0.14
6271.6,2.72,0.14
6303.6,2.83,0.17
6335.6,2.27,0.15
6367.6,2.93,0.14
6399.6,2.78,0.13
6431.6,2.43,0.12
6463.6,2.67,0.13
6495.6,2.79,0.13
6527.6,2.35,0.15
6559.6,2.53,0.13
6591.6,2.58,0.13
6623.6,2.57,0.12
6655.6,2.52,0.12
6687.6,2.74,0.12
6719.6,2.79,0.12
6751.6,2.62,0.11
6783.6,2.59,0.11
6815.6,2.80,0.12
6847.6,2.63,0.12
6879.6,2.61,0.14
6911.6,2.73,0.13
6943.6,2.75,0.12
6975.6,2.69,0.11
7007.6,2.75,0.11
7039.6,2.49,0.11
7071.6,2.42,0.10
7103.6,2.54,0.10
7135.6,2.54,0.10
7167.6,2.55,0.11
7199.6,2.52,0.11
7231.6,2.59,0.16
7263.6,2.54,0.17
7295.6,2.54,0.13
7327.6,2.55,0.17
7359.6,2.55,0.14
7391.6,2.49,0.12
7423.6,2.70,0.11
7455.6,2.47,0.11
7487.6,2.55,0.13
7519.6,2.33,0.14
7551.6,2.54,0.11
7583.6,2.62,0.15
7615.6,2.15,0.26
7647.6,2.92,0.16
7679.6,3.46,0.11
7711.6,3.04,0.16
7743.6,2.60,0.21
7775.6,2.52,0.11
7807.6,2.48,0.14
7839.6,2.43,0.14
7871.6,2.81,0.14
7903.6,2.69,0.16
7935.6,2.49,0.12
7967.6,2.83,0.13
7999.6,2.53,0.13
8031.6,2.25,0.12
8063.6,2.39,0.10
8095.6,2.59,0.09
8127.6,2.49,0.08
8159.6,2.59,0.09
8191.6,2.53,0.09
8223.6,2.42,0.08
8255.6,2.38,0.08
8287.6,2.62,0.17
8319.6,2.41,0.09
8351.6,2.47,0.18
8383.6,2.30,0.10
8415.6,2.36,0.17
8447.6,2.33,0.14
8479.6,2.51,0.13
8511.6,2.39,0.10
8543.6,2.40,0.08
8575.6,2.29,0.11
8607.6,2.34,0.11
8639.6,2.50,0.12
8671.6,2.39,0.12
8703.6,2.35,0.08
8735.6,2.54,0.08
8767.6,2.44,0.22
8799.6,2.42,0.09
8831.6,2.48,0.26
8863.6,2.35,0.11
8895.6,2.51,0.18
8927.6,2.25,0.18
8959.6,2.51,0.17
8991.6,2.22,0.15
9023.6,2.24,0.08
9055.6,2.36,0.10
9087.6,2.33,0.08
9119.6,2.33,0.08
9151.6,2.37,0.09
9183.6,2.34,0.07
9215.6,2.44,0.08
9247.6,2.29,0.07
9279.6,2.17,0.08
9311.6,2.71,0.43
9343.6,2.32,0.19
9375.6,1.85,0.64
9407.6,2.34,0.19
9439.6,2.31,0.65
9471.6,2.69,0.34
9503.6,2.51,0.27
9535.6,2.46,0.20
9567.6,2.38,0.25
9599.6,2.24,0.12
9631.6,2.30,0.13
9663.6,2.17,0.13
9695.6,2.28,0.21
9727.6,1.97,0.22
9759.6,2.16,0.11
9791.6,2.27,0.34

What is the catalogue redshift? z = 0.169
